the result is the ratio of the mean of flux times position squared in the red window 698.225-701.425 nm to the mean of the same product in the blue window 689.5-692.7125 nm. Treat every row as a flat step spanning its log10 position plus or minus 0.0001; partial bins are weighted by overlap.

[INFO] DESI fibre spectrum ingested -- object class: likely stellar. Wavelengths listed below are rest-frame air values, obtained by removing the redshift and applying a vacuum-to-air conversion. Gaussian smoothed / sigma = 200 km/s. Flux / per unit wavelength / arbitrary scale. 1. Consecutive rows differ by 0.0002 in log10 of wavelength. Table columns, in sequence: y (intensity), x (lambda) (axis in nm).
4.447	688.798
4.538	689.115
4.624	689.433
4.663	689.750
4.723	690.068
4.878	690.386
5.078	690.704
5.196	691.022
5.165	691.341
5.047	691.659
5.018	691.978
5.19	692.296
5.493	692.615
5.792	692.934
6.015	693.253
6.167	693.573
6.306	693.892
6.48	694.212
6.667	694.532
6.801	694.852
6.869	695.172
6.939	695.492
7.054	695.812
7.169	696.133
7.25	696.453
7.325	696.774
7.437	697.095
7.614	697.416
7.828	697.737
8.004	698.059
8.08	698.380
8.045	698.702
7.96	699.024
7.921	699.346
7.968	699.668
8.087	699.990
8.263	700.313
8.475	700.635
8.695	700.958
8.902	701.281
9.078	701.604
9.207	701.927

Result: 1.68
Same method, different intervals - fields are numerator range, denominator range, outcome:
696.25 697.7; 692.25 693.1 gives 1.36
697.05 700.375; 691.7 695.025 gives 1.35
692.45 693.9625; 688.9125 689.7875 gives 1.31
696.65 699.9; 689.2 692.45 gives 1.62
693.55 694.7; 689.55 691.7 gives 1.31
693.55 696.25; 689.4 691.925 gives 1.38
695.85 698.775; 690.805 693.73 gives 1.42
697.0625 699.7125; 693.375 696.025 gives 1.20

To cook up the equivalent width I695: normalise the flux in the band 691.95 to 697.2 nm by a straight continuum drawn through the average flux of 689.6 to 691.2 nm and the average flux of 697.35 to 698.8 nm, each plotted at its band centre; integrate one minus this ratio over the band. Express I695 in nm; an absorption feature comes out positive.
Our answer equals 0.05 nm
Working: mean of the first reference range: 4.91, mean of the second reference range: 7.93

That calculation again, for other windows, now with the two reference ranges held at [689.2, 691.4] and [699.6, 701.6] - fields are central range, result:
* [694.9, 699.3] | -0.15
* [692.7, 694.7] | -0.05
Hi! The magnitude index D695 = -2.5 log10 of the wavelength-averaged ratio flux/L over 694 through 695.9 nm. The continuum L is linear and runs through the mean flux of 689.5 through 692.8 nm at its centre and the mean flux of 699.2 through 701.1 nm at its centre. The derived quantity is -0.06 mag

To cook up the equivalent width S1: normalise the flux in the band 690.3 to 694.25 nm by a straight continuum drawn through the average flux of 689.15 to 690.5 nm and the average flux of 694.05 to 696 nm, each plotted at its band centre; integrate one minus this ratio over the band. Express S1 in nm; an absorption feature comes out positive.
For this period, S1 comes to 0.128 nm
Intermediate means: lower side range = 4.7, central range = 5.51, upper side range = 6.8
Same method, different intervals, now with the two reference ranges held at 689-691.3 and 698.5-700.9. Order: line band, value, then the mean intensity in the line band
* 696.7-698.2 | -0.06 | 7.65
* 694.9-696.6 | -0.07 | 7.04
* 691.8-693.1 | 0.06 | 5.37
